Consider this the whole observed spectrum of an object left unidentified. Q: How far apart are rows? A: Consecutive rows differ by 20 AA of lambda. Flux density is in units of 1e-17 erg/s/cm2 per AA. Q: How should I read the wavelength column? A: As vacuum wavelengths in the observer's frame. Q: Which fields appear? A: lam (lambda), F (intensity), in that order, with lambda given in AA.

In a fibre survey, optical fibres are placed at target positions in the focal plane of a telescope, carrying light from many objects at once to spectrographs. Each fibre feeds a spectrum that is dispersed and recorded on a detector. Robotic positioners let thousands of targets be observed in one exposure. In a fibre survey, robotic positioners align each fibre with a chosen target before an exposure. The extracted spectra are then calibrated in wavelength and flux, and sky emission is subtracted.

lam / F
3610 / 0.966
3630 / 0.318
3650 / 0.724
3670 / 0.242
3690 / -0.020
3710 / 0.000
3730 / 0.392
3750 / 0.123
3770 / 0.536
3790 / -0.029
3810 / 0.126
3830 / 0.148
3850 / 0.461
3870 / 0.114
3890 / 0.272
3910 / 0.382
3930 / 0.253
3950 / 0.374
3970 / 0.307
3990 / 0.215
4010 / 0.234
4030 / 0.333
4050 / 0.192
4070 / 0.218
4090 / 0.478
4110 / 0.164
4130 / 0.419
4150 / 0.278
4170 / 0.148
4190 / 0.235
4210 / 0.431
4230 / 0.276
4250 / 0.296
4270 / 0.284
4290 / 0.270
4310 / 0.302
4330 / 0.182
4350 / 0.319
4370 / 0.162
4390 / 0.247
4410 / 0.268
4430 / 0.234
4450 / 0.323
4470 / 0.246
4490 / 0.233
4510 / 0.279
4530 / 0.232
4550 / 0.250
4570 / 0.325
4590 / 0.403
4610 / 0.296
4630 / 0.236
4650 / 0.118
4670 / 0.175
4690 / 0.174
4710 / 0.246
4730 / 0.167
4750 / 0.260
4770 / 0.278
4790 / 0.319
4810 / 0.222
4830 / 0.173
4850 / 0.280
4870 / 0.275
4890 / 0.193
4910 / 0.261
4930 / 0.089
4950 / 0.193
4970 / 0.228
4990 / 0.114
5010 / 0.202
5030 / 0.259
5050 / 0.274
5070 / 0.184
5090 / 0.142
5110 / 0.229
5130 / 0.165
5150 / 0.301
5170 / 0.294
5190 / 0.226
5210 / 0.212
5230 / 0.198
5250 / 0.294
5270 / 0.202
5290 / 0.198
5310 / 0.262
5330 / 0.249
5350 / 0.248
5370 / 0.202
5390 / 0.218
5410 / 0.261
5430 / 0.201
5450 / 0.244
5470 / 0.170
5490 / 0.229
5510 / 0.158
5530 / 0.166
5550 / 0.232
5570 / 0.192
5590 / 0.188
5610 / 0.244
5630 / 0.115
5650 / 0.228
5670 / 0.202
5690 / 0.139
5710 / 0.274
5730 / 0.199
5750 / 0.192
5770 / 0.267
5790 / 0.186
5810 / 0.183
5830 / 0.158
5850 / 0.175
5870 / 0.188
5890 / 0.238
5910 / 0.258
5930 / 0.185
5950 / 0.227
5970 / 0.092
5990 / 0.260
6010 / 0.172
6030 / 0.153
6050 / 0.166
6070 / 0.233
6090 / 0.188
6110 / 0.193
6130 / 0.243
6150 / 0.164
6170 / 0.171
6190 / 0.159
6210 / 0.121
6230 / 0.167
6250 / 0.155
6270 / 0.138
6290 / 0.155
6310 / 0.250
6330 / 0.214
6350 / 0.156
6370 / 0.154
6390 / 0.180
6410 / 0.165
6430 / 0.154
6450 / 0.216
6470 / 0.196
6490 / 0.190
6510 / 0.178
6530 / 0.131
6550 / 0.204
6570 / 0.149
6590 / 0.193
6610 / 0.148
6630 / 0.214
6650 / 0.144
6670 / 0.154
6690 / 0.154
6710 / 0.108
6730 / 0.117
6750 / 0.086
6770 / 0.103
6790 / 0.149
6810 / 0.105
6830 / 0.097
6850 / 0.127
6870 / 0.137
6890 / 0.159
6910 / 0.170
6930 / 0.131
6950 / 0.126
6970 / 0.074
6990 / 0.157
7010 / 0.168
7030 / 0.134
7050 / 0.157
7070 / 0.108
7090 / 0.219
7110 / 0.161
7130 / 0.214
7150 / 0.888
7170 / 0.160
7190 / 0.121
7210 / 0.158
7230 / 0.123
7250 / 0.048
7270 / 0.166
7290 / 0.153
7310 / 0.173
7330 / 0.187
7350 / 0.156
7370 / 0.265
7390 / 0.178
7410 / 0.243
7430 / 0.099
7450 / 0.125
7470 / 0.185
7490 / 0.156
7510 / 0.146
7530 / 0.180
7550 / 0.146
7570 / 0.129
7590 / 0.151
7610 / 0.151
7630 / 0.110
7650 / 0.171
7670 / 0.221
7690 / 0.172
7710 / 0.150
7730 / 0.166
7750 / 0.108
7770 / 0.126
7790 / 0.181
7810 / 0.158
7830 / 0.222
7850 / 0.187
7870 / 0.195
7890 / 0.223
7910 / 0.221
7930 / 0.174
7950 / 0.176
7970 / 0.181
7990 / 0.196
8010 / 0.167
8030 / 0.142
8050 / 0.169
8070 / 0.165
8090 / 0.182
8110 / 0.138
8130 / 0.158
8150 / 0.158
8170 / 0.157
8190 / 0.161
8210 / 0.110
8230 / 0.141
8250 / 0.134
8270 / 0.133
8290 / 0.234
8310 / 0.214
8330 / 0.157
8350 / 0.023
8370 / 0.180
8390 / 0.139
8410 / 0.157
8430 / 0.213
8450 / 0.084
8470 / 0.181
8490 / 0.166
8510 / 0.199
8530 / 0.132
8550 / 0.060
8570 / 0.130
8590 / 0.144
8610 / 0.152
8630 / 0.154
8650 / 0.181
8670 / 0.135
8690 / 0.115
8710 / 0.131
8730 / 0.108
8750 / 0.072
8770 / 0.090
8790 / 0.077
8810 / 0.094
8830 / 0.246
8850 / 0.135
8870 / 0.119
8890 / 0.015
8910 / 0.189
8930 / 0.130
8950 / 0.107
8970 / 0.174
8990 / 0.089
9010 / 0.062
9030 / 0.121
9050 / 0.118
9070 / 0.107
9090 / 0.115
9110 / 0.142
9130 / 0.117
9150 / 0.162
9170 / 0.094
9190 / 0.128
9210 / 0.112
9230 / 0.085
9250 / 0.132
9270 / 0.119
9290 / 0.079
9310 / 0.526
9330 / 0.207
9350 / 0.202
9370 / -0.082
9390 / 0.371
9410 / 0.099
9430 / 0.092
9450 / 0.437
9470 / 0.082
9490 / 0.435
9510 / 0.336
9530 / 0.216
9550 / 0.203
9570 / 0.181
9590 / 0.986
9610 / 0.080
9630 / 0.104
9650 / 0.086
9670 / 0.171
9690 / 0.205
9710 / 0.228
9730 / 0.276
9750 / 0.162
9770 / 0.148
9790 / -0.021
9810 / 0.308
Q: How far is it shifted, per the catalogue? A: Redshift 0.92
